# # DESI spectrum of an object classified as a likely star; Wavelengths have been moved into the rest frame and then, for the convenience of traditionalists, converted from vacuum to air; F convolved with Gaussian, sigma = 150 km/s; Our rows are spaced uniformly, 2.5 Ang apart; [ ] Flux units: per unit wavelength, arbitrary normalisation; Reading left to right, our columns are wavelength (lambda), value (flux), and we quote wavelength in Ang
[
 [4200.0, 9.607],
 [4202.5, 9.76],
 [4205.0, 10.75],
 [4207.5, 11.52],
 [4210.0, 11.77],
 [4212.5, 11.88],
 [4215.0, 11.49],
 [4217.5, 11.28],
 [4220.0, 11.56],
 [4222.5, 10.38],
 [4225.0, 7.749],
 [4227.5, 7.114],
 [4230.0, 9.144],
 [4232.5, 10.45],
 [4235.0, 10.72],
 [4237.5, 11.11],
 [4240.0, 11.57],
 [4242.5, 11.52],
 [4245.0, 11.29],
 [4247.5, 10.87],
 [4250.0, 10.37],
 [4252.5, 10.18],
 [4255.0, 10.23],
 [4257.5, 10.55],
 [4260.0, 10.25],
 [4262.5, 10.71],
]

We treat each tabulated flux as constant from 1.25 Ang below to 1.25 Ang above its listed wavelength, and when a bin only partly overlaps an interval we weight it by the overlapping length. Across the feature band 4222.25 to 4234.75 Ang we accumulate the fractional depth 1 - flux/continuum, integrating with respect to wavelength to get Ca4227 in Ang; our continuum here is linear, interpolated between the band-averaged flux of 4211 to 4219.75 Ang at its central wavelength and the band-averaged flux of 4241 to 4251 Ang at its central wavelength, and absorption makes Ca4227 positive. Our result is 2.6 Ang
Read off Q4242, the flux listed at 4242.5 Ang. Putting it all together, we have 11.52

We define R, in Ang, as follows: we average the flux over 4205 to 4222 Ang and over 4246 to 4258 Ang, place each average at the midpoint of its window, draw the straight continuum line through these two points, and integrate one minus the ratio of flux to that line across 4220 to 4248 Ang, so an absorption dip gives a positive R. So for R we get 1.8 Ang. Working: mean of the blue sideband 11.5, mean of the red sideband 10.5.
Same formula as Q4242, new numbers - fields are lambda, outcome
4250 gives 10.37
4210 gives 11.77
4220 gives 11.56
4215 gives 11.49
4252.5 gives 10.18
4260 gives 10.25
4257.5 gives 10.55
